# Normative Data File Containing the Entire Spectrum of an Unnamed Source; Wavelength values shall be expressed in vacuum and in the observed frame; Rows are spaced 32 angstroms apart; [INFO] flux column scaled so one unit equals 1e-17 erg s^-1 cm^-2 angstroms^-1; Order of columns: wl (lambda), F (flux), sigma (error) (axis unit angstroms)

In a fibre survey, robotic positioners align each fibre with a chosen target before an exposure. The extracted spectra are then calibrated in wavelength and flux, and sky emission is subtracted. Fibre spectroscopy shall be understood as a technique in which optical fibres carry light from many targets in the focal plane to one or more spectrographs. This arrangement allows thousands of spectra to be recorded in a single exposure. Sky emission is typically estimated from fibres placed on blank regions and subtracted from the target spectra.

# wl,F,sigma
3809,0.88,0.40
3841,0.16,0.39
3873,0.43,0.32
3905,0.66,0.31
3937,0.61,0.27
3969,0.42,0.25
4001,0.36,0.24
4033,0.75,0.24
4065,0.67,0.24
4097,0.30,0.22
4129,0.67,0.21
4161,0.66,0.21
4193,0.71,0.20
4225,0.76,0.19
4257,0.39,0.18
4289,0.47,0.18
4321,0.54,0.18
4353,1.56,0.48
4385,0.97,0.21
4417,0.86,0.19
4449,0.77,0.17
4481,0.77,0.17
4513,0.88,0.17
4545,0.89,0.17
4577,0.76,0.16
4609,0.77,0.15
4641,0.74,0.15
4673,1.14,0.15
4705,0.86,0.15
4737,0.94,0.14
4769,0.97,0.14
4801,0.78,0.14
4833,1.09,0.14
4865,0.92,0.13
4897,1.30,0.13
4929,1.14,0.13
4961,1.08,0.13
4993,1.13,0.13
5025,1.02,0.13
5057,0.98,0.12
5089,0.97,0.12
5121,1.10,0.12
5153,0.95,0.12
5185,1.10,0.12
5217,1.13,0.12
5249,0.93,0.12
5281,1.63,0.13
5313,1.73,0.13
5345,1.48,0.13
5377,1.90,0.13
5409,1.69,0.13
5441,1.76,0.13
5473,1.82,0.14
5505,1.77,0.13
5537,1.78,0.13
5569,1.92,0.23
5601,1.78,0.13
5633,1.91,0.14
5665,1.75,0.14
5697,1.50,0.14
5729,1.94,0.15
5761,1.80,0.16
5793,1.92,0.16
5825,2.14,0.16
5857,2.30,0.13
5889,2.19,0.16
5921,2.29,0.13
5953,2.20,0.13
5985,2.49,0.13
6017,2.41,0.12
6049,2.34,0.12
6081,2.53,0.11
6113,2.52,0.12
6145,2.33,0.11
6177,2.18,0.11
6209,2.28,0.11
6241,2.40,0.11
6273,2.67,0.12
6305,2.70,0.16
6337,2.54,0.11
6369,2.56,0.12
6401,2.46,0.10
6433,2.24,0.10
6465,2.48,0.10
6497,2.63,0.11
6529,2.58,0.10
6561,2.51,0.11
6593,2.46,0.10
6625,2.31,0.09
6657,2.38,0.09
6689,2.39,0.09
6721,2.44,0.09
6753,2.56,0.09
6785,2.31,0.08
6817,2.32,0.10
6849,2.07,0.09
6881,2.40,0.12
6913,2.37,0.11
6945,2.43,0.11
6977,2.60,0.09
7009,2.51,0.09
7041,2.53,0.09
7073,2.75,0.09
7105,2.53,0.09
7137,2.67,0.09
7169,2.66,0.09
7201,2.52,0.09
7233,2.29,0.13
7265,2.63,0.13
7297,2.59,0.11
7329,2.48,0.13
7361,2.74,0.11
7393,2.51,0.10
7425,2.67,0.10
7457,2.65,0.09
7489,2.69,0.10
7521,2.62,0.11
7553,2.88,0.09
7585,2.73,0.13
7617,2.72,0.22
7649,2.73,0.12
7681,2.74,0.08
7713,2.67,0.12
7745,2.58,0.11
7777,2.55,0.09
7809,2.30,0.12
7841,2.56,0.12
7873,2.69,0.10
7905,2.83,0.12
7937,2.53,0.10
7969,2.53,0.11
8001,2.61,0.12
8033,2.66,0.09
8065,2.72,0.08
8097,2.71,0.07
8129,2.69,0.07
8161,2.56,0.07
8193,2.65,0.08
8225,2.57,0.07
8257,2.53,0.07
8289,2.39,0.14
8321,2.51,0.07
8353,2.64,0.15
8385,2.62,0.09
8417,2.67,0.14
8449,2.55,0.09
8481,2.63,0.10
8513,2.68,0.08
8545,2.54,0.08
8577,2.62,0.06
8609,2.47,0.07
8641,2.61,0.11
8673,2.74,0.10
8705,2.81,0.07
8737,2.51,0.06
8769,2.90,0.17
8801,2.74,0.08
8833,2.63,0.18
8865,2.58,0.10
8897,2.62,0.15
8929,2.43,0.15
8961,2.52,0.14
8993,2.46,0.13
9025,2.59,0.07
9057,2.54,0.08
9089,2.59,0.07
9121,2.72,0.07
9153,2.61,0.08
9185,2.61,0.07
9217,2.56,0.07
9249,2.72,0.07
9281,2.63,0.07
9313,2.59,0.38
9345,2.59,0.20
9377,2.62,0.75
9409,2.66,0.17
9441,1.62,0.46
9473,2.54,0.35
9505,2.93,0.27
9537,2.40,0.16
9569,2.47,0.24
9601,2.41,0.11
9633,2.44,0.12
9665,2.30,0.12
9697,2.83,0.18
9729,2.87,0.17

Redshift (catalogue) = 0.323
